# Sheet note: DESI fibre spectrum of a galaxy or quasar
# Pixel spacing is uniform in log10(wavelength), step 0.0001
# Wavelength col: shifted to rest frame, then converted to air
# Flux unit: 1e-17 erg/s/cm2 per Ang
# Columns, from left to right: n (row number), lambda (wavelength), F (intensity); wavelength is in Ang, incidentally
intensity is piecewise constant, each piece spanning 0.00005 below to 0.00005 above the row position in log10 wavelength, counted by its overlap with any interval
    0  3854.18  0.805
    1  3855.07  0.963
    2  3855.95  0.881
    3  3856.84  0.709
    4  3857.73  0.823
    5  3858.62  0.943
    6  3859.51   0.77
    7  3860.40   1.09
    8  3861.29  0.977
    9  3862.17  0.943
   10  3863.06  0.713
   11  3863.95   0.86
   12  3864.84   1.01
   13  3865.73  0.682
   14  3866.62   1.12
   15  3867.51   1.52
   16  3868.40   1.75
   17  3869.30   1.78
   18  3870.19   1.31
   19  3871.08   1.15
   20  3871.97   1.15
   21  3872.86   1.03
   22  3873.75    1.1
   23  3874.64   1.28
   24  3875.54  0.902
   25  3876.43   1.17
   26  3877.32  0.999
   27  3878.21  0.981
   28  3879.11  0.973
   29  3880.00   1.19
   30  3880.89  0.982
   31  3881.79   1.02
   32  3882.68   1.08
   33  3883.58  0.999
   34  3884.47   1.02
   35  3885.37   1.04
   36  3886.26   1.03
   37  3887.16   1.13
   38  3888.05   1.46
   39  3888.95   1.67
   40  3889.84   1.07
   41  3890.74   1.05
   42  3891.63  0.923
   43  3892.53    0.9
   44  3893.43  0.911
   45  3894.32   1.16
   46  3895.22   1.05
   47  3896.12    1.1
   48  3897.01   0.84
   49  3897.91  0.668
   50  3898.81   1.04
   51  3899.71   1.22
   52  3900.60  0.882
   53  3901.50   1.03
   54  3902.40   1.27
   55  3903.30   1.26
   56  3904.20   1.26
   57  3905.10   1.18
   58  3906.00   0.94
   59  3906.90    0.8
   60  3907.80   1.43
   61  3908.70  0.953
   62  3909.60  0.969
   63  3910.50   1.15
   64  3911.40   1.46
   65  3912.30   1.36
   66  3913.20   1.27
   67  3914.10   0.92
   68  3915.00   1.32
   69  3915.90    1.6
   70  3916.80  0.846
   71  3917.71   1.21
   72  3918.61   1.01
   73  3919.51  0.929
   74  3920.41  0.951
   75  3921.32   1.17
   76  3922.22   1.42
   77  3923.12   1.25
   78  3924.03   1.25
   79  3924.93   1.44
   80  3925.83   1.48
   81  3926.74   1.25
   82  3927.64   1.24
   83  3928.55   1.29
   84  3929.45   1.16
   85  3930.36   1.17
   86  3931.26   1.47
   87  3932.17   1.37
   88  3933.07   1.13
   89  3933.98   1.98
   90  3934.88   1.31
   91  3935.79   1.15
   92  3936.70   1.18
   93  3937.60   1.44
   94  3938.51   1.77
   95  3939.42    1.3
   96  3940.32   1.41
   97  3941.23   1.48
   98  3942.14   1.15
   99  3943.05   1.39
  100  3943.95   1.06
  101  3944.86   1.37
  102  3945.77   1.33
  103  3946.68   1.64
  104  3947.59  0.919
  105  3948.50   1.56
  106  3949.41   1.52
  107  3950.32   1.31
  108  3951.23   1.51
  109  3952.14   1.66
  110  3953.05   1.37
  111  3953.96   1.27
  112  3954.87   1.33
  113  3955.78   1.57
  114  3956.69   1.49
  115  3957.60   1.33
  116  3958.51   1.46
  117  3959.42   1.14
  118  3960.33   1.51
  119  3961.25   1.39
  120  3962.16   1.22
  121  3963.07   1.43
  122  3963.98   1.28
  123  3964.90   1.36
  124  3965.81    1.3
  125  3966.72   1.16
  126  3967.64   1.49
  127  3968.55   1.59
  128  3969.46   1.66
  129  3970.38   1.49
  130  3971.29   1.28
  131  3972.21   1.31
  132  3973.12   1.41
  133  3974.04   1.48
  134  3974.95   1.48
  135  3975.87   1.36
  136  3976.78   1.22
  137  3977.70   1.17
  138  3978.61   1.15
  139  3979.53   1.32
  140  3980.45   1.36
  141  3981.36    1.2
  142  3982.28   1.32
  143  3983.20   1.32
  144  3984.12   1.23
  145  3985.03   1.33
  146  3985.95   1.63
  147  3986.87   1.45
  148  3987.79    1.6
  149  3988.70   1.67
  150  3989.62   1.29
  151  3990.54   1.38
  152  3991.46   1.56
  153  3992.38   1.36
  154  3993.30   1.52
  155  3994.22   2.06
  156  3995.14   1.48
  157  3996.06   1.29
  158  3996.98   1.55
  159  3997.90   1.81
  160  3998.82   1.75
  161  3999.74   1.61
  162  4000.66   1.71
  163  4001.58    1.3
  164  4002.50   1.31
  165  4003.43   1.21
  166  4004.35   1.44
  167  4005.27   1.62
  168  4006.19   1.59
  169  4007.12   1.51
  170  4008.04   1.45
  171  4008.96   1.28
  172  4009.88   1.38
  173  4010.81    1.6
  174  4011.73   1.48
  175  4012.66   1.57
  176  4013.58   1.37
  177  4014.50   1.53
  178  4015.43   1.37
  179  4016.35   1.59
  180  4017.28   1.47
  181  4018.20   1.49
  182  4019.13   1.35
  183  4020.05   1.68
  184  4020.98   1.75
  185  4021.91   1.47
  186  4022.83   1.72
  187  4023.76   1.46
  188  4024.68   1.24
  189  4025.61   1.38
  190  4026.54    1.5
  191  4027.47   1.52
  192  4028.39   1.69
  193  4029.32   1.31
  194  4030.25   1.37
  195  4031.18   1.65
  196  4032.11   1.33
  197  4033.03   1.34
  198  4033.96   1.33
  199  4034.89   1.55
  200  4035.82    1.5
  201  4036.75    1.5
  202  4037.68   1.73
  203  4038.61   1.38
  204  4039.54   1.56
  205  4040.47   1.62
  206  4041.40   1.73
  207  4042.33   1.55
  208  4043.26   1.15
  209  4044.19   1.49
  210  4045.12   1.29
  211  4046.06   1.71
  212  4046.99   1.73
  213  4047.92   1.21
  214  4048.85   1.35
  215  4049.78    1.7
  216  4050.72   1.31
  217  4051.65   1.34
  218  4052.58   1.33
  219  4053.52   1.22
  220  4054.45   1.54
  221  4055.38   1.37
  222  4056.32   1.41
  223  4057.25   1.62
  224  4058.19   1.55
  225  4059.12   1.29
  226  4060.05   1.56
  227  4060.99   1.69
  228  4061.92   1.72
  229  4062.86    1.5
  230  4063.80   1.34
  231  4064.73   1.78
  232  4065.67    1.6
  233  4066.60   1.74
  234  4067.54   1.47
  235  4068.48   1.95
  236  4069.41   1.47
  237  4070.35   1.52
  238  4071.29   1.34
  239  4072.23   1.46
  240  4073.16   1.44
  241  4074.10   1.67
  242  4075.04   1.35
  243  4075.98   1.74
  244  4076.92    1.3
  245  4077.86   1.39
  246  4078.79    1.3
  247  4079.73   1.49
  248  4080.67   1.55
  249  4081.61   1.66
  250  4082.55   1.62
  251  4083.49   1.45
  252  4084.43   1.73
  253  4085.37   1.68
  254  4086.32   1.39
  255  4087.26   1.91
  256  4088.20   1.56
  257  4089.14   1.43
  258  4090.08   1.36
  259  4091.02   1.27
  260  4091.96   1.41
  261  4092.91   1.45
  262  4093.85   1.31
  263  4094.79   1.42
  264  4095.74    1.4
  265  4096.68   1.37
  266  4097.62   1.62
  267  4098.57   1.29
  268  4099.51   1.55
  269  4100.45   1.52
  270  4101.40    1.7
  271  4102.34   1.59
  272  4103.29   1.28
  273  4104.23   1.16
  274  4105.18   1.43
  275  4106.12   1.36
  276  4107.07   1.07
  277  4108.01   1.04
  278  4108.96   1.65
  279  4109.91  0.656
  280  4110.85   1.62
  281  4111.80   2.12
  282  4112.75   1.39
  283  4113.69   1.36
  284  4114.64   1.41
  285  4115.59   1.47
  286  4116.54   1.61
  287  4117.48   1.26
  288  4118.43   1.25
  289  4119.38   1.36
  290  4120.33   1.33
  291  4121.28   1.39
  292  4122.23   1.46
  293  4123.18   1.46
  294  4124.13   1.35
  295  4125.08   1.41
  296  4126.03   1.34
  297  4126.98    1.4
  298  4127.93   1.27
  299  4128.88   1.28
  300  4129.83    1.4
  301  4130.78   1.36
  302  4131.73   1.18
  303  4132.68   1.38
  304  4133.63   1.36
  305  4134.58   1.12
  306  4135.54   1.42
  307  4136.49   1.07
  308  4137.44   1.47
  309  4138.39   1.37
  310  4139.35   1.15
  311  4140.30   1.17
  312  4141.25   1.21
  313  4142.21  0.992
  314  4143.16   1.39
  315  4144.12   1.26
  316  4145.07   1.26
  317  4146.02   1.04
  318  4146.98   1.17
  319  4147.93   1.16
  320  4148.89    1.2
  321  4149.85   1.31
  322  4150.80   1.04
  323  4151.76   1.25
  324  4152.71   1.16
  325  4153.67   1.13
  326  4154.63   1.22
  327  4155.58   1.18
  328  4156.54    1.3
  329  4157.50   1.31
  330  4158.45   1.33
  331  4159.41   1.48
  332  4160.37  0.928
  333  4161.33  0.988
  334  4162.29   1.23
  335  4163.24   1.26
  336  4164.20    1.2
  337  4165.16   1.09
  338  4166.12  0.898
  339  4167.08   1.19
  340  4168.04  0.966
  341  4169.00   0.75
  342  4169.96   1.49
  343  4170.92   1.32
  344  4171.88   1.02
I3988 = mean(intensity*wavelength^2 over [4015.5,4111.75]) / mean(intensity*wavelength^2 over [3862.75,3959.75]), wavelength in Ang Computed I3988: 1.3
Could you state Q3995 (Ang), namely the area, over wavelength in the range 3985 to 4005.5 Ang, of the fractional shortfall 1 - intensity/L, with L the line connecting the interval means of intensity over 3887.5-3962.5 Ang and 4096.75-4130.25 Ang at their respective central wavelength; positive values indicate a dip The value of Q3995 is -3.4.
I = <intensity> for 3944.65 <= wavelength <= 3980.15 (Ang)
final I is 1.38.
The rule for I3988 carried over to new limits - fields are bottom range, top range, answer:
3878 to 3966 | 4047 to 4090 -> 1.32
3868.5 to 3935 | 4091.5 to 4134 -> 1.33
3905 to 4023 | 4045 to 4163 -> 1.08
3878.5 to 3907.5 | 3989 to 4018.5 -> 1.48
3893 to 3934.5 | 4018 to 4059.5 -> 1.33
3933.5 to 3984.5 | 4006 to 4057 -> 1.11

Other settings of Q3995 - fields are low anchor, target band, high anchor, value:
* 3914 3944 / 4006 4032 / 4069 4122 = -2.2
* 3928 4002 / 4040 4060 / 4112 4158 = -1.6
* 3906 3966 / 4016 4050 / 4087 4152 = -4.3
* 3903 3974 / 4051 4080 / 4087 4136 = -2.7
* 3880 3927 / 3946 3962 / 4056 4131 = -2.5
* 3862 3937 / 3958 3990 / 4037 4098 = -1.6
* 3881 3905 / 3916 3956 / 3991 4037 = -2.9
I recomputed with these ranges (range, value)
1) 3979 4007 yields 1.47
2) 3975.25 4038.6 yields 1.46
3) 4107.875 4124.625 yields 1.41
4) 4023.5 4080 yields 1.49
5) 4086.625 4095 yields 1.46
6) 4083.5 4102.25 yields 1.49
